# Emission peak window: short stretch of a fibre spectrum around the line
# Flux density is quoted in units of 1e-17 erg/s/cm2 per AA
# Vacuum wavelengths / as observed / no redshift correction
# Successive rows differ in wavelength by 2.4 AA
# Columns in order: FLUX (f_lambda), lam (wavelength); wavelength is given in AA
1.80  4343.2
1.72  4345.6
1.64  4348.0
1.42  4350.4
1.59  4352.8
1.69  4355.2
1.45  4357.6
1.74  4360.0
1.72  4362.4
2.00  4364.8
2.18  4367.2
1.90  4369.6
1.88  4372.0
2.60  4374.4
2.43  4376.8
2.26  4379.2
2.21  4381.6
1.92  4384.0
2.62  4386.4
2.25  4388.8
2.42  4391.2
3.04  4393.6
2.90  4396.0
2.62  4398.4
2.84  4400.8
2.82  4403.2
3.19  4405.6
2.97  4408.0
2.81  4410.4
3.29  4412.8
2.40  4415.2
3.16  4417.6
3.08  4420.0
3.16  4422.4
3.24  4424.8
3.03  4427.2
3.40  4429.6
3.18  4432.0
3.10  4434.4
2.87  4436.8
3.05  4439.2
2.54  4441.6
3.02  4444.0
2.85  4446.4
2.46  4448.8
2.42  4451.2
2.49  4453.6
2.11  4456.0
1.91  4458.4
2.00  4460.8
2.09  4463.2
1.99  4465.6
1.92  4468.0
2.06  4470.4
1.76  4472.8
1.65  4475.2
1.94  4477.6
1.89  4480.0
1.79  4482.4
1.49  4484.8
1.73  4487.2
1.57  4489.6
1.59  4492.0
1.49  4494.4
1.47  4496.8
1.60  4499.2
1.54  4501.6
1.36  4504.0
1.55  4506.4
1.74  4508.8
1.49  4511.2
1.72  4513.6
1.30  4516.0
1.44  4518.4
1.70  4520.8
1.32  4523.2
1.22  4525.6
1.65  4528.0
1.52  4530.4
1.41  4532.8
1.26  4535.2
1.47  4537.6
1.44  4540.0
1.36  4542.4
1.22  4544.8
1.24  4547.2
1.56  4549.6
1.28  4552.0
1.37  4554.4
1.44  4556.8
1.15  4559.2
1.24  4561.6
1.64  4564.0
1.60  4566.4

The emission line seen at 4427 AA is C IV 1549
